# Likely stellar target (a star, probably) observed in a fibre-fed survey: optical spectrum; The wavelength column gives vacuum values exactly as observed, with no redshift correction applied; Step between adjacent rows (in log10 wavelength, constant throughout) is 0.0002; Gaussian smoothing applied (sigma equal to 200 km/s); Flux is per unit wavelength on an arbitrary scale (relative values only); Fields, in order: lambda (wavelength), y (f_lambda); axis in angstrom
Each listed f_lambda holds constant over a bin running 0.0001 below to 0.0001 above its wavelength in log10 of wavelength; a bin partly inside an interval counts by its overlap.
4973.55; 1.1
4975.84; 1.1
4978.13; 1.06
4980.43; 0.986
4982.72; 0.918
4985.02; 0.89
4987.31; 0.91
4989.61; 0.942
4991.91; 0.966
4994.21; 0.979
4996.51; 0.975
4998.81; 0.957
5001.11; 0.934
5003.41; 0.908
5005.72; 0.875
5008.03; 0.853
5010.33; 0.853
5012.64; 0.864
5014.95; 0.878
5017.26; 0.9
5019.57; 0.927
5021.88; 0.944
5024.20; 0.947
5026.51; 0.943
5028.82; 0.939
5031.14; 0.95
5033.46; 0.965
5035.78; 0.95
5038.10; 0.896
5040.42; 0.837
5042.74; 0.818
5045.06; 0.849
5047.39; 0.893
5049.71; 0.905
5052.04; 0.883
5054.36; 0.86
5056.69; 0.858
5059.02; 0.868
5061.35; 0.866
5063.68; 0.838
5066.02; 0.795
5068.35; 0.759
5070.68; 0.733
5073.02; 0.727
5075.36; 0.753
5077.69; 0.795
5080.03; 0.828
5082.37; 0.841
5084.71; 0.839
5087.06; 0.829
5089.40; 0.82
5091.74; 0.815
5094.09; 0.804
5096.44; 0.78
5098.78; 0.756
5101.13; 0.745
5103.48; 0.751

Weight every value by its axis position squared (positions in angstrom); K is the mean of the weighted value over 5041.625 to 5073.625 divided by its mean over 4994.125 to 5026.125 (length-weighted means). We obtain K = 0.9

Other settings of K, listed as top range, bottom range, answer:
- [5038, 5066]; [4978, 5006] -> 0.93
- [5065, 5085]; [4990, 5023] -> 0.88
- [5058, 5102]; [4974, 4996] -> 0.85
